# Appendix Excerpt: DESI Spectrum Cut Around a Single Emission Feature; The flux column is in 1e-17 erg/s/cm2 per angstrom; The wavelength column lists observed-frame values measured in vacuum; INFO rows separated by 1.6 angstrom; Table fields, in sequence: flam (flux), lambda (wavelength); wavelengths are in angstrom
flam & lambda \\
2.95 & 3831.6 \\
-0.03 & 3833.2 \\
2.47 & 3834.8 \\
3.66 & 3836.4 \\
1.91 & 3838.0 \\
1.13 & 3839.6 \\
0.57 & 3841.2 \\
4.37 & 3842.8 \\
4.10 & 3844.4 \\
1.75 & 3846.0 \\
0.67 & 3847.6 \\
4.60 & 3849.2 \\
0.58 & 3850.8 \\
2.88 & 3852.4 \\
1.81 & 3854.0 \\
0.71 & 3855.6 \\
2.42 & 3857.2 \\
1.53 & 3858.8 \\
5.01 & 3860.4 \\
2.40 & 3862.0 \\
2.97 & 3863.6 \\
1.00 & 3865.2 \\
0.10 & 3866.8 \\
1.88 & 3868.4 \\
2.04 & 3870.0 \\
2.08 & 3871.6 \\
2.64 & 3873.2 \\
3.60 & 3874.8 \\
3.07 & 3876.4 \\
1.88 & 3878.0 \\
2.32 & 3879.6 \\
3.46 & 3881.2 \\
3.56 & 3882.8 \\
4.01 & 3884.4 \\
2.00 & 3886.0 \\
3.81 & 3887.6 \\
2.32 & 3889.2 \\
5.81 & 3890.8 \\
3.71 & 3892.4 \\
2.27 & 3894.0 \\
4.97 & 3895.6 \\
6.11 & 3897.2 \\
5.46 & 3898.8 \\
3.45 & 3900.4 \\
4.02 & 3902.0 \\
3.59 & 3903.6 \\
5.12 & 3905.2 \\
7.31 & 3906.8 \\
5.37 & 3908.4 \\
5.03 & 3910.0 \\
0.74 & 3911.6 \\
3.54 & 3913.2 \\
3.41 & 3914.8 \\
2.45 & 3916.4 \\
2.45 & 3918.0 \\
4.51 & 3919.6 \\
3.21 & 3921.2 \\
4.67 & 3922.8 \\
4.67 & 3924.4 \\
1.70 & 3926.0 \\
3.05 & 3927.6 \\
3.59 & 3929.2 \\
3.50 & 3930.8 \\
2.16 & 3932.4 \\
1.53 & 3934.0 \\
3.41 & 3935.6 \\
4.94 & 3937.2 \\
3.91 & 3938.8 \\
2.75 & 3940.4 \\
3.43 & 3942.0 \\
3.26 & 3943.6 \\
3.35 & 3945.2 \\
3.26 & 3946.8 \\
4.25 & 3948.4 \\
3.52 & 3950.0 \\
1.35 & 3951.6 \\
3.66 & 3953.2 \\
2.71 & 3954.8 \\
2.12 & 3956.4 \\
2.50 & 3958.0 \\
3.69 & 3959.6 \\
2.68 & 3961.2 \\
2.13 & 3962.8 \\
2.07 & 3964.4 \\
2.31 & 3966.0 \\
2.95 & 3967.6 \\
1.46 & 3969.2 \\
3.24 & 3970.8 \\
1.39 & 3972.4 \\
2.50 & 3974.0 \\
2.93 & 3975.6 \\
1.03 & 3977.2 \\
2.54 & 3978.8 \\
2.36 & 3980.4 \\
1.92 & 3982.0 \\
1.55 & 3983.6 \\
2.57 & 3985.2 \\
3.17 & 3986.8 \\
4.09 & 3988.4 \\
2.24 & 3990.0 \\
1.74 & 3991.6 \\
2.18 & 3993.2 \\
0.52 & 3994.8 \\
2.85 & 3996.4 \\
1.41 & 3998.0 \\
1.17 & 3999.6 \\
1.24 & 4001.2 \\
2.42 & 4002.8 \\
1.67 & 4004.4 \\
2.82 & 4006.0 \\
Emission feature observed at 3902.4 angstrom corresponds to C IV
